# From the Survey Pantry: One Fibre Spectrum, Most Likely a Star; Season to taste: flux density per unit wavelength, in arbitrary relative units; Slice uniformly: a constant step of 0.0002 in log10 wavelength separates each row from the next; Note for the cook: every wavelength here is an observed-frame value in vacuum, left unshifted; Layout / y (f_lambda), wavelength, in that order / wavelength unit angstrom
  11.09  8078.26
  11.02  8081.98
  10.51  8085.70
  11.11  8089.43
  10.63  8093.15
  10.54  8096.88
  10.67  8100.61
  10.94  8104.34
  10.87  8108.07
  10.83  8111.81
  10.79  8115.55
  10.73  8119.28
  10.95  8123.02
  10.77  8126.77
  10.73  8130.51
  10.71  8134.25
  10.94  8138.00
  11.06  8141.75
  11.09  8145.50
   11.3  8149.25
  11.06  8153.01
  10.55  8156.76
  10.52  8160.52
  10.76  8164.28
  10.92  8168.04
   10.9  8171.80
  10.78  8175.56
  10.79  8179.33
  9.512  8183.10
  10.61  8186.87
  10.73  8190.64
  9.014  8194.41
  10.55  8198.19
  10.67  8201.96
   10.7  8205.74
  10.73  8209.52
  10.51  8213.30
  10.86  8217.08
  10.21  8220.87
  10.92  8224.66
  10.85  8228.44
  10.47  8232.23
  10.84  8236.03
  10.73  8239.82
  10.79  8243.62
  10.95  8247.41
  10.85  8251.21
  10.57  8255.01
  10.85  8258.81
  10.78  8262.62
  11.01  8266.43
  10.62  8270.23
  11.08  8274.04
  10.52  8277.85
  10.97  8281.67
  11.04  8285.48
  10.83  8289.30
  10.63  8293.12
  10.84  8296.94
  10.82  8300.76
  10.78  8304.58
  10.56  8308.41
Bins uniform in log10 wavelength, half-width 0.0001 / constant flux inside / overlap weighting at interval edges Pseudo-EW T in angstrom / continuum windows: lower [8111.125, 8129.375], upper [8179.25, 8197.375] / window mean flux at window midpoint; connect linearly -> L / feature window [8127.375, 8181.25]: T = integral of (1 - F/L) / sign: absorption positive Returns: -2.1 angstrom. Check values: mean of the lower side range 10.8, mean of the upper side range 10.1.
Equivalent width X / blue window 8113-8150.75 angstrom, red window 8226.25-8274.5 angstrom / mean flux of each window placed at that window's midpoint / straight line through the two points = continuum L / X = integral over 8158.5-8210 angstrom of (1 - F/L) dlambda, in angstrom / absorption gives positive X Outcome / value 1.65 angstrom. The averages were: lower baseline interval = 10.9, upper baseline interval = 10.8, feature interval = 10.5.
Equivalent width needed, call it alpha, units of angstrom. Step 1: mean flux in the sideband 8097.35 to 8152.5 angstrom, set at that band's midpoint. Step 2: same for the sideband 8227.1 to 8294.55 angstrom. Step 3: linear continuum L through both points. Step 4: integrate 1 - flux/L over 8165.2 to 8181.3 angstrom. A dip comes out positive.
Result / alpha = 0.0 angstrom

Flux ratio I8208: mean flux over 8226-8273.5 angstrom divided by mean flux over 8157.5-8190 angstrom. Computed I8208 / 1.0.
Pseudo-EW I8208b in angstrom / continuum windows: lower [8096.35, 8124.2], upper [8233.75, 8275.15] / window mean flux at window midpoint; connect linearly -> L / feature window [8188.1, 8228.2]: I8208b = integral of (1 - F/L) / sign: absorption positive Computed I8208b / 1.1 angstrom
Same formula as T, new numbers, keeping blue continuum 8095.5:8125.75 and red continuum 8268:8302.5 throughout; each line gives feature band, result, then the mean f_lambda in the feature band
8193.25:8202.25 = 0.6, 10.1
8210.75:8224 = 0.3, 10.6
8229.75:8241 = 0.1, 10.7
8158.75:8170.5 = 0.1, 10.7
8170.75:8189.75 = 0.5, 10.5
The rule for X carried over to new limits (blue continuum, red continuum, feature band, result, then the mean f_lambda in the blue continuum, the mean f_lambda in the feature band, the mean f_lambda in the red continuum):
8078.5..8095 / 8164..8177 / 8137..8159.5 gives -0.3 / 10.8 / 11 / 10.9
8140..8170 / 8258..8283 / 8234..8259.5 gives 0.1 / 10.9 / 10.8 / 10.8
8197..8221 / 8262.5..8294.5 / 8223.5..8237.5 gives -0.1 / 10.6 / 10.8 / 10.8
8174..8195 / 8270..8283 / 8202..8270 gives -1.0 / 10.3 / 10.7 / 10.8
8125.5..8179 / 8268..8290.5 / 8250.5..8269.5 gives 0.1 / 10.9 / 10.8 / 10.8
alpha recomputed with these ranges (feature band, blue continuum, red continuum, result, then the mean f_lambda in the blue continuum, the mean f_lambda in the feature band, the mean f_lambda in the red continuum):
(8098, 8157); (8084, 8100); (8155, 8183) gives -1.1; 10.7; 10.9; 10.7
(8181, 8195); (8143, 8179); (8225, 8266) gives 1.0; 10.9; 10.1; 10.8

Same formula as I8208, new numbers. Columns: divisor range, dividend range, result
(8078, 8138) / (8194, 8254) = 0.99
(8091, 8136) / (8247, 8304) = 1.00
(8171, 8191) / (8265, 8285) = 1.03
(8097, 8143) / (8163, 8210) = 0.97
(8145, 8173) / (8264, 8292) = 1.00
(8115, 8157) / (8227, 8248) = 0.99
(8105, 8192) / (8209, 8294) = 1.00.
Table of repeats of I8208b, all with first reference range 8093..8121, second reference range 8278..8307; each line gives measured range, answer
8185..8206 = 0.8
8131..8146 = -0.2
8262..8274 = 0.0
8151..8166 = 0.1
